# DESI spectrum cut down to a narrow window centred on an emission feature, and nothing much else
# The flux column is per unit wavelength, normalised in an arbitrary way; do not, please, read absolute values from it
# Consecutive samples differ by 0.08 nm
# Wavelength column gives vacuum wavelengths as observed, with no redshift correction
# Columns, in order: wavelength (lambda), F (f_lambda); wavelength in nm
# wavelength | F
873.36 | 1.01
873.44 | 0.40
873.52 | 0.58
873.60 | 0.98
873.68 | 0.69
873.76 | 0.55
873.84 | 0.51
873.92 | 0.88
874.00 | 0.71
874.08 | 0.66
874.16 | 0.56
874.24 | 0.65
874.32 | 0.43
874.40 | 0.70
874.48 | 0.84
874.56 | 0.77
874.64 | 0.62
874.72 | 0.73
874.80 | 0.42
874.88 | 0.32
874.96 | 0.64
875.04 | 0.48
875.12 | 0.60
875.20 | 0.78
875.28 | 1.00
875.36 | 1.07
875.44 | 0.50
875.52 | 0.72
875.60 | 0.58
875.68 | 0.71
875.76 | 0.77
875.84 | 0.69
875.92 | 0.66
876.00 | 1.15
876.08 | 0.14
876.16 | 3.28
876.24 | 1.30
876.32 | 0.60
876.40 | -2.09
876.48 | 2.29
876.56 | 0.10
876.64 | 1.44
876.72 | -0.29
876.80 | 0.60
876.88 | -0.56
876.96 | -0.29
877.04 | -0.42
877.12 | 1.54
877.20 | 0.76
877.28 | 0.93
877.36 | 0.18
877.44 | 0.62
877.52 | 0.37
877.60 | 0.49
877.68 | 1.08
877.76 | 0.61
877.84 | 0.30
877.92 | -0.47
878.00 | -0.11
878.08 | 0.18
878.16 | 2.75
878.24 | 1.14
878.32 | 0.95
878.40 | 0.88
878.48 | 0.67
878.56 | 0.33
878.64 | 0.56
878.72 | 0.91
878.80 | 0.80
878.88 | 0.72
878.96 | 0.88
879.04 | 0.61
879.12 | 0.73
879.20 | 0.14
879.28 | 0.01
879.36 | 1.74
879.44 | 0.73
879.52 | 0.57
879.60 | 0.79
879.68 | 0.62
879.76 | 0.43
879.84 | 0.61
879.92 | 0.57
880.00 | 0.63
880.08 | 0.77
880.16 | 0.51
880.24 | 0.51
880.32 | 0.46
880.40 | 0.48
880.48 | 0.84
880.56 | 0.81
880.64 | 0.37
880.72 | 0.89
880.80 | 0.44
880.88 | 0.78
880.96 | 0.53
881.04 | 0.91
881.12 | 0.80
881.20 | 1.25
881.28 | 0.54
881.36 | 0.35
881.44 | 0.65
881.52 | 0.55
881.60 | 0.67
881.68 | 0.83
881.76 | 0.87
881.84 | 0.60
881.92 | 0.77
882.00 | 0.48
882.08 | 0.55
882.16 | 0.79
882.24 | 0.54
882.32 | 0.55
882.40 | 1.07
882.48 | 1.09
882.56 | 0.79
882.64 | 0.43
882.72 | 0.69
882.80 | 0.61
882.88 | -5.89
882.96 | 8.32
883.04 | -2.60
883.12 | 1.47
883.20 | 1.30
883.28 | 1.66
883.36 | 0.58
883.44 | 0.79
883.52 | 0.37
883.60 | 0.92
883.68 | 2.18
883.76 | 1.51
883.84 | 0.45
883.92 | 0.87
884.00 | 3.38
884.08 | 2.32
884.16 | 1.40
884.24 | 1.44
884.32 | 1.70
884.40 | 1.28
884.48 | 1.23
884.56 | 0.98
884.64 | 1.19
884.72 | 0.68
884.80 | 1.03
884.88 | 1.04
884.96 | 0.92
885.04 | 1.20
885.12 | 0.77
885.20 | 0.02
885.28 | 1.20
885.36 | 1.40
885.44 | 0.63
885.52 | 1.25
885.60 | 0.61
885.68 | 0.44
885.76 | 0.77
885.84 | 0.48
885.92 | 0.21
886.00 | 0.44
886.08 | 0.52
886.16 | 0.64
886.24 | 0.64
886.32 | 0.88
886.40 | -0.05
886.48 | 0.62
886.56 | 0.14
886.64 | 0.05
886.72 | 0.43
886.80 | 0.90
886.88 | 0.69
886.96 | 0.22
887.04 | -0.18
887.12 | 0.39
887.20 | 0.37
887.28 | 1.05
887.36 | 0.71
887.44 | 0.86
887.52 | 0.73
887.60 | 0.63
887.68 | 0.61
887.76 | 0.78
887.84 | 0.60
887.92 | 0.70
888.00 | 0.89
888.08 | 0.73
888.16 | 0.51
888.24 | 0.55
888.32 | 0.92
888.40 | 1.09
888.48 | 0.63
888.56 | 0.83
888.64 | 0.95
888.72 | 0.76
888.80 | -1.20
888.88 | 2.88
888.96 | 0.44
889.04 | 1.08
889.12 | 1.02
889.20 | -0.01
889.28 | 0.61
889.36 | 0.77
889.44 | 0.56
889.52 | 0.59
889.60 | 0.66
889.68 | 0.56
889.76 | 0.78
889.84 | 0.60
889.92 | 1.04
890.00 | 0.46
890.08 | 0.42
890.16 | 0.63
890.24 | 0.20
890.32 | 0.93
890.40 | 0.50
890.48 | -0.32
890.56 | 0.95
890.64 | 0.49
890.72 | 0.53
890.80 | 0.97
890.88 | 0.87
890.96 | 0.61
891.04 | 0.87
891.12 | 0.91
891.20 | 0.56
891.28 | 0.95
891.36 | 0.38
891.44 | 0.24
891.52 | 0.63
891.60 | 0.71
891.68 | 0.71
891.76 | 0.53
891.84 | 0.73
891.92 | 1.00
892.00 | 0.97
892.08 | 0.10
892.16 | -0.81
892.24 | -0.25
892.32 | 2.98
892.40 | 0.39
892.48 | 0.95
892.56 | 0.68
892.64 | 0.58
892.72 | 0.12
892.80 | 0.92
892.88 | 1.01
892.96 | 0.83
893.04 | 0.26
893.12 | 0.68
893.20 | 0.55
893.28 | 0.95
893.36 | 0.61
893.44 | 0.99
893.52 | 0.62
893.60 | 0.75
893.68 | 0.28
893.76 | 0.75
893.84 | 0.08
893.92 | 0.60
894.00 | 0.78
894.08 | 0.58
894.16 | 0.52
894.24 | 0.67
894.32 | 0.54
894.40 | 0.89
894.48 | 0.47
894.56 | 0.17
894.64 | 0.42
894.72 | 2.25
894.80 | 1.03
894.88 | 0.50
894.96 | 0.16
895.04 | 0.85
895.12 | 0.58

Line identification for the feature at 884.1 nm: H-gamma 4340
